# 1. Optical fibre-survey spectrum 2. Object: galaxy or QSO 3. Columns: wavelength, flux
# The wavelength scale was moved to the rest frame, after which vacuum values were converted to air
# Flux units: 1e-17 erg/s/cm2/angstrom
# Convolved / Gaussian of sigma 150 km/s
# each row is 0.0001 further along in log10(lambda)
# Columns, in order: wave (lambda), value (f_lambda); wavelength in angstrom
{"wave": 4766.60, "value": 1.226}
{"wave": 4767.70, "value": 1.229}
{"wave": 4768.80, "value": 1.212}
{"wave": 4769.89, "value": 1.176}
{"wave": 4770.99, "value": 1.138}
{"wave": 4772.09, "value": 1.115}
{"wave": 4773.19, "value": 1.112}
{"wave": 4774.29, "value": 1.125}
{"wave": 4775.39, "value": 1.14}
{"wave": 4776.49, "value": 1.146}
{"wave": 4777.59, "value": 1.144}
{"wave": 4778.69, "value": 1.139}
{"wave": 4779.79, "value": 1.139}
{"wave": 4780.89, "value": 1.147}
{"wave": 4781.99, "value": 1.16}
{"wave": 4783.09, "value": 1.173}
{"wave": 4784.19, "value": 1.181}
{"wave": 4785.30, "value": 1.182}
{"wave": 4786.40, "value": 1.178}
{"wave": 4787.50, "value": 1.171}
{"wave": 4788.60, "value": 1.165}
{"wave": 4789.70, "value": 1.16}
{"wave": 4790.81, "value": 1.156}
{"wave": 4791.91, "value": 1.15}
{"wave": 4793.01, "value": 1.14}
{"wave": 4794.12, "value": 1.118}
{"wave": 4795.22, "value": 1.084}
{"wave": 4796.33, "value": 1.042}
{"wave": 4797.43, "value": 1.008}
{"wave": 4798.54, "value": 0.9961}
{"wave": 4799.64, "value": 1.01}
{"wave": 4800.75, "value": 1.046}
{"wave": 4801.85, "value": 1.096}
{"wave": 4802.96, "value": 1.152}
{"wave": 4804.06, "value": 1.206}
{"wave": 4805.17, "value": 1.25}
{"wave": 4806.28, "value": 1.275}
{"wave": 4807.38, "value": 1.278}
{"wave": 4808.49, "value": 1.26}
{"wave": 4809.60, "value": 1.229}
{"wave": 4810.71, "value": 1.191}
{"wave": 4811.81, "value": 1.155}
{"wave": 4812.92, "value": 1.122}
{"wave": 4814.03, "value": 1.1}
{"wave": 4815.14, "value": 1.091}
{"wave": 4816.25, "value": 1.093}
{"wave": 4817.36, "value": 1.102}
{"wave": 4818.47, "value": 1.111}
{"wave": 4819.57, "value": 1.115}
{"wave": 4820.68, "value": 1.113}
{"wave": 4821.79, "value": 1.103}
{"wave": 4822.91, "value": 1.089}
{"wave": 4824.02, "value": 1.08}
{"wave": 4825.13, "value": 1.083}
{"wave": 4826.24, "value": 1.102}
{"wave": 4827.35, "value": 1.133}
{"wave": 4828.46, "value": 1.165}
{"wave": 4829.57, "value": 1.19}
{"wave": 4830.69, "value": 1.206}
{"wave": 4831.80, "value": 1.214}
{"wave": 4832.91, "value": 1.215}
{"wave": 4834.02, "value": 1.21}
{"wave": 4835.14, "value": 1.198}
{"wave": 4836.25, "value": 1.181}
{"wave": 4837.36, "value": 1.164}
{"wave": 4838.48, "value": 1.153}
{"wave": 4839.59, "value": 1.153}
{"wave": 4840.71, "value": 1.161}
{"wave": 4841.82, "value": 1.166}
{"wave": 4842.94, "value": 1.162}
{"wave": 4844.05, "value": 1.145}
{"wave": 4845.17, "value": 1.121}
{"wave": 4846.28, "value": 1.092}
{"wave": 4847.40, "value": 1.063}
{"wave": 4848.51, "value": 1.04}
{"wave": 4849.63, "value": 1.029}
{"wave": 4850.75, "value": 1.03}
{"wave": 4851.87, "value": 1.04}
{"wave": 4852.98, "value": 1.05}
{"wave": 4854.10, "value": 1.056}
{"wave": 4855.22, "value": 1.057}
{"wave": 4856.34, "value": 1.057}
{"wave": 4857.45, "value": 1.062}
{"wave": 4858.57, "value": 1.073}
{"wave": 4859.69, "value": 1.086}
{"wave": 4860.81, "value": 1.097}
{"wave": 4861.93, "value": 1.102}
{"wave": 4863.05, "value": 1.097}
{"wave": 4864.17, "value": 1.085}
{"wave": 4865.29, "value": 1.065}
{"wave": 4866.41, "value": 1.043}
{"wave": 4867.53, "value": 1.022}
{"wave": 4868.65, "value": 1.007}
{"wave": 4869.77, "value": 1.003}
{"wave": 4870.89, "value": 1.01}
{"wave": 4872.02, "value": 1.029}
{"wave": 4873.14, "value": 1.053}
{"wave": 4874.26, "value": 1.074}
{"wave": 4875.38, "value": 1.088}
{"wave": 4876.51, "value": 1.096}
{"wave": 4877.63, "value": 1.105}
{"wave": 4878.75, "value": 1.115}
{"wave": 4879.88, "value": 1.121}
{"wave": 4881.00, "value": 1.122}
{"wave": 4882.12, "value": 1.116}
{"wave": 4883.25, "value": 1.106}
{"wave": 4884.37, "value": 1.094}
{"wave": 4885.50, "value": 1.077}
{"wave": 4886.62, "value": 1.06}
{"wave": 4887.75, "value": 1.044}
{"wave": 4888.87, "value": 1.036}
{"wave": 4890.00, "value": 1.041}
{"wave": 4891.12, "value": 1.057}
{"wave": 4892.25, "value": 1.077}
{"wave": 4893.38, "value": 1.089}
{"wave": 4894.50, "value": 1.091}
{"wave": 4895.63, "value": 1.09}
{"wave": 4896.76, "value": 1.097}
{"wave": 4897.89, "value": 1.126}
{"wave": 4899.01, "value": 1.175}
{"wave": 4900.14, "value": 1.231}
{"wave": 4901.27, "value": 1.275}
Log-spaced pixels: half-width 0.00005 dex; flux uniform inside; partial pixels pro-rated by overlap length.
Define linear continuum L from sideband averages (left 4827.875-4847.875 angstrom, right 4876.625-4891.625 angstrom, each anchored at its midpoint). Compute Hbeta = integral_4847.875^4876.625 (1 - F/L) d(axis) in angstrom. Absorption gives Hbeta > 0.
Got 1.7 angstrom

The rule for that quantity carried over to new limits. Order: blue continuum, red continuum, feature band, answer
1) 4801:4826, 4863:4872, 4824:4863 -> -1.1 angstrom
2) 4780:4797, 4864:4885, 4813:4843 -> -0.8 angstrom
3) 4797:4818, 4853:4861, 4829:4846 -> -1.2 angstrom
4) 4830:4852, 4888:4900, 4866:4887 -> 0.7 angstrom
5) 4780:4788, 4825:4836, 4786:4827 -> 1.5 angstrom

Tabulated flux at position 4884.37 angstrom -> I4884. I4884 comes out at 1.094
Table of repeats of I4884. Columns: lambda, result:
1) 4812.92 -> 1.122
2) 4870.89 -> 1.01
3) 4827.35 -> 1.133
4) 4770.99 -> 1.138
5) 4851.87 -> 1.04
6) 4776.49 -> 1.146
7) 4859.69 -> 1.086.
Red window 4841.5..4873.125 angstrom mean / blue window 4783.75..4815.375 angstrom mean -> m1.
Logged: 0.93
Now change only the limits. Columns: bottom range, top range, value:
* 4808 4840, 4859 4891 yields 0.93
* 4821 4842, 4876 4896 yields 0.94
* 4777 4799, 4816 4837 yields 1.01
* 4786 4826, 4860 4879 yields 0.94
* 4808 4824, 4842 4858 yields 0.95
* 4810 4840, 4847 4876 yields 0.92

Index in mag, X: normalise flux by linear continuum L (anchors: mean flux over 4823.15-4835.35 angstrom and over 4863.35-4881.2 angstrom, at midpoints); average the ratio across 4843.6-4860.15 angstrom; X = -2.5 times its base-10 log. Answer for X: 0.04 mag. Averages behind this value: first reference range 1.16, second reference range 1.06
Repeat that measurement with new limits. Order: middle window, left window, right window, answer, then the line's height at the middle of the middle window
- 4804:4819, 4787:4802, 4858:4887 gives -0.08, 1.09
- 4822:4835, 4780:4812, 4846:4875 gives -0.05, 1.1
